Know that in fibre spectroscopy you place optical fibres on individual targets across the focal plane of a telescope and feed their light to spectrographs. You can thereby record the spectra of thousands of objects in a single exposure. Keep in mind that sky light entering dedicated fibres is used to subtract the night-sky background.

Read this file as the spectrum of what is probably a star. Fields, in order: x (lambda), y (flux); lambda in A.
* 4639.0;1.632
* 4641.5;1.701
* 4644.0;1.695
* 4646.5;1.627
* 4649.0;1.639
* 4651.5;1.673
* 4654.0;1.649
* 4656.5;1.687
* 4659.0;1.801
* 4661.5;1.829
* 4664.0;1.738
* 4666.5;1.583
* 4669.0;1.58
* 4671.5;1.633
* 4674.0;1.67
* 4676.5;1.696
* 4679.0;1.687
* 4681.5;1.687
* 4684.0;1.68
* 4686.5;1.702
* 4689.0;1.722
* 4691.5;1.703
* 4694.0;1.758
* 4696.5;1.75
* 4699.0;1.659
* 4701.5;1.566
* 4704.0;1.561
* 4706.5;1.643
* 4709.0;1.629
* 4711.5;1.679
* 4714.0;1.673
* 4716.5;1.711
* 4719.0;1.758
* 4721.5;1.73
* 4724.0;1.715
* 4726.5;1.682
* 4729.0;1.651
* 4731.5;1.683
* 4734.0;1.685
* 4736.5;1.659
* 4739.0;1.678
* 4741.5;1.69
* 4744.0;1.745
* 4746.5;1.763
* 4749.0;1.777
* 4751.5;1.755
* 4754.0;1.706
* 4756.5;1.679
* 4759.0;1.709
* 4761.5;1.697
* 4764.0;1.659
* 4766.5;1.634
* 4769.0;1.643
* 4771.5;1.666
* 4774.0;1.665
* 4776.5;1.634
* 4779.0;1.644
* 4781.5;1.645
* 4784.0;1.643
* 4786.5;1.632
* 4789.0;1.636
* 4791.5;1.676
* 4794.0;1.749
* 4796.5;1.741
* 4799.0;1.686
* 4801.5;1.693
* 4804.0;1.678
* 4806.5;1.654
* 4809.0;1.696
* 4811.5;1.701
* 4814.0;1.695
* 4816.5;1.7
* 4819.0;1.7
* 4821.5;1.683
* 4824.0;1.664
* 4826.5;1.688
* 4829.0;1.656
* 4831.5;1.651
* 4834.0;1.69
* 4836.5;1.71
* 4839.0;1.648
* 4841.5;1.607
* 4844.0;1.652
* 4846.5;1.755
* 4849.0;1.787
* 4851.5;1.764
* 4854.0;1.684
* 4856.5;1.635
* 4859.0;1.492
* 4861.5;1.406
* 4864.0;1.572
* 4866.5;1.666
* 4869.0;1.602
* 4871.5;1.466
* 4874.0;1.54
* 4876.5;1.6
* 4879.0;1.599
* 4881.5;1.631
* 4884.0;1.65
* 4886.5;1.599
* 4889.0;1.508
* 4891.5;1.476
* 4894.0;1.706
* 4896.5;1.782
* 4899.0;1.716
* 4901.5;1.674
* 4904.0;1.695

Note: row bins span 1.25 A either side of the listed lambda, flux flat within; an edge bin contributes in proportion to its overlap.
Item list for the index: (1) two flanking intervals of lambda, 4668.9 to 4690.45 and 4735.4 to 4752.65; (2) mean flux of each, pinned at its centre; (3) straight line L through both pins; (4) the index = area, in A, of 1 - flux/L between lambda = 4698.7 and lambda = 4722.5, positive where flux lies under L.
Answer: 0.6 A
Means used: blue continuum 1.68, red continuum 1.72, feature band 1.66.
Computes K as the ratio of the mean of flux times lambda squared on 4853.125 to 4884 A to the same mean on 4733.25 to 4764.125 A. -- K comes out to 1.0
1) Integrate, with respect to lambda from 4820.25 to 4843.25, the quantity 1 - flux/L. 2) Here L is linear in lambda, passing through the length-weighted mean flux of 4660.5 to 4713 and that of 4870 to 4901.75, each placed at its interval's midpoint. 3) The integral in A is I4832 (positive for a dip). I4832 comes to -0.6 A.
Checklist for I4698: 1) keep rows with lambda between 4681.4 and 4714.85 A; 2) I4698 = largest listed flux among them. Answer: 1.758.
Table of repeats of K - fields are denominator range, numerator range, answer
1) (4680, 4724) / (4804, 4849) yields 1.05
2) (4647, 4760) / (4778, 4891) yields 1.03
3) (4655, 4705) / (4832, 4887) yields 1.04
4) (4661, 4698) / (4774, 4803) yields 1.03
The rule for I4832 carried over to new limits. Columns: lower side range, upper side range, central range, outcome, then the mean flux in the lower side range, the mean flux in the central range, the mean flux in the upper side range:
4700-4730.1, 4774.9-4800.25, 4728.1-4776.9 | -0.66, 1.67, 1.69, 1.67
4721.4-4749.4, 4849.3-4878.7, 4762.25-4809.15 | -0.24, 1.7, 1.67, 1.59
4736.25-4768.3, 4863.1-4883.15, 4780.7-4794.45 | 0.09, 1.7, 1.66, 1.59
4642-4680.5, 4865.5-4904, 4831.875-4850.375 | -0.71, 1.68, 1.69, 1.62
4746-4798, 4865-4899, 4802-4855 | -1.48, 1.68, 1.69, 1.61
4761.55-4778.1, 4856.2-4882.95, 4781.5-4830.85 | -1.86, 1.65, 1.68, 1.56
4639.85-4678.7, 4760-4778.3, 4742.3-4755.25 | -0.67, 1.68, 1.75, 1.66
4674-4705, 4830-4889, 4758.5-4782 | -0.06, 1.68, 1.66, 1.62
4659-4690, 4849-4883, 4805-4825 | -0.81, 1.69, 1.69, 1.6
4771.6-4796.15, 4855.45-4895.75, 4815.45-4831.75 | -0.55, 1.66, 1.68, 1.57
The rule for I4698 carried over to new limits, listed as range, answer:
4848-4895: 1.787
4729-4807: 1.777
